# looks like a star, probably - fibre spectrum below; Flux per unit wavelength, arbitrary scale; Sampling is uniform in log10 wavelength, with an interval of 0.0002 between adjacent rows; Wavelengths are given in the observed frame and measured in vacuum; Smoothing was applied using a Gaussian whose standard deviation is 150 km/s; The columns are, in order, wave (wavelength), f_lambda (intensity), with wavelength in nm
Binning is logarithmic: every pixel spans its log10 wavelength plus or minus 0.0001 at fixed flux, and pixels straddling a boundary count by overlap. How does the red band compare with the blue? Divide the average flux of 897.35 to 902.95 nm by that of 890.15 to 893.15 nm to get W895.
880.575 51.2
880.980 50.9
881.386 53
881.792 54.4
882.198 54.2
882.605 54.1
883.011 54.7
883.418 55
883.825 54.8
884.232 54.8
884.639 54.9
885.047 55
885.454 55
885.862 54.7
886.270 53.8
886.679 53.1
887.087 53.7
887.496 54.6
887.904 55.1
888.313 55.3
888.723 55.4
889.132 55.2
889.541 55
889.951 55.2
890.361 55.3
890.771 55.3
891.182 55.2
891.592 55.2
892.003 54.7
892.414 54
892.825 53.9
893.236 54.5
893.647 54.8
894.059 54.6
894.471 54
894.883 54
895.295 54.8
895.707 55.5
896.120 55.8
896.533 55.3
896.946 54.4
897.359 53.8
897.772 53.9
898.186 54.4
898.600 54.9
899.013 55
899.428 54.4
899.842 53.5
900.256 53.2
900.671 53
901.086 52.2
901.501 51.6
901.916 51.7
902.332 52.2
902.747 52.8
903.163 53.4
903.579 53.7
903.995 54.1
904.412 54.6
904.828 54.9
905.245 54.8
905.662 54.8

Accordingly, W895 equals 0.97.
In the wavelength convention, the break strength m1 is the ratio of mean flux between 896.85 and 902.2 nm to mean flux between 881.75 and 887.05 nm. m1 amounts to 0.98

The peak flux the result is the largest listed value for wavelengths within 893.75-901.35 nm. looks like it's 55.8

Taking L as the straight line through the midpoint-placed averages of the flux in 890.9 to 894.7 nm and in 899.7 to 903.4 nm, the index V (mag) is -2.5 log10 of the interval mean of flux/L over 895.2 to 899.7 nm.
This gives -0.02 mag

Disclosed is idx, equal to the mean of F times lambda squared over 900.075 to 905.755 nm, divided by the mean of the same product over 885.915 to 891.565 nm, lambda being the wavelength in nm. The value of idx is 1.00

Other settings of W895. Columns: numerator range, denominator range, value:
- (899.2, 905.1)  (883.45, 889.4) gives 0.97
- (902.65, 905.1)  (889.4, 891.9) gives 0.98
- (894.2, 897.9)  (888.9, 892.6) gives 0.99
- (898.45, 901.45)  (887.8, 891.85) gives 0.97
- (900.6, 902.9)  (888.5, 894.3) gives 0.95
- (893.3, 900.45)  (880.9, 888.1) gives 1.00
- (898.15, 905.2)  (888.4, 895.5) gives 0.98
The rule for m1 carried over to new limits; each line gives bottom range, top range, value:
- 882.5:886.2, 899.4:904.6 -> 0.97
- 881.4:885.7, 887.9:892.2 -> 1.01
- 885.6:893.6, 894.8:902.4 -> 0.99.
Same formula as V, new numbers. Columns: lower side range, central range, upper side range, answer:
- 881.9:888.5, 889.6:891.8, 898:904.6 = -0.021 mag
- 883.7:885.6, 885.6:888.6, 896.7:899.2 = 0.009 mag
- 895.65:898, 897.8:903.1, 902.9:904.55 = 0.020 mag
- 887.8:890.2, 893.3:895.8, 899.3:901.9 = -0.010 mag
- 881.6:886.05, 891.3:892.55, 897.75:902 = -0.013 mag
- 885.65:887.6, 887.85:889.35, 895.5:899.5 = -0.024 mag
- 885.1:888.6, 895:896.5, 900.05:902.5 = -0.043 mag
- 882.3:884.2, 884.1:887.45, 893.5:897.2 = 0.006 mag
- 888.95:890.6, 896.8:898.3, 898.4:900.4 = 0.007 mag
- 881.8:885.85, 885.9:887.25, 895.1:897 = 0.023 mag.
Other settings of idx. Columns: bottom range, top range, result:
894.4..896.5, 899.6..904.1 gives 0.98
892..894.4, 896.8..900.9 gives 1.01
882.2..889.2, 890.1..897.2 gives 1.02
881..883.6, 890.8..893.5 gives 1.03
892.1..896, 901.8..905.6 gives 1.01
